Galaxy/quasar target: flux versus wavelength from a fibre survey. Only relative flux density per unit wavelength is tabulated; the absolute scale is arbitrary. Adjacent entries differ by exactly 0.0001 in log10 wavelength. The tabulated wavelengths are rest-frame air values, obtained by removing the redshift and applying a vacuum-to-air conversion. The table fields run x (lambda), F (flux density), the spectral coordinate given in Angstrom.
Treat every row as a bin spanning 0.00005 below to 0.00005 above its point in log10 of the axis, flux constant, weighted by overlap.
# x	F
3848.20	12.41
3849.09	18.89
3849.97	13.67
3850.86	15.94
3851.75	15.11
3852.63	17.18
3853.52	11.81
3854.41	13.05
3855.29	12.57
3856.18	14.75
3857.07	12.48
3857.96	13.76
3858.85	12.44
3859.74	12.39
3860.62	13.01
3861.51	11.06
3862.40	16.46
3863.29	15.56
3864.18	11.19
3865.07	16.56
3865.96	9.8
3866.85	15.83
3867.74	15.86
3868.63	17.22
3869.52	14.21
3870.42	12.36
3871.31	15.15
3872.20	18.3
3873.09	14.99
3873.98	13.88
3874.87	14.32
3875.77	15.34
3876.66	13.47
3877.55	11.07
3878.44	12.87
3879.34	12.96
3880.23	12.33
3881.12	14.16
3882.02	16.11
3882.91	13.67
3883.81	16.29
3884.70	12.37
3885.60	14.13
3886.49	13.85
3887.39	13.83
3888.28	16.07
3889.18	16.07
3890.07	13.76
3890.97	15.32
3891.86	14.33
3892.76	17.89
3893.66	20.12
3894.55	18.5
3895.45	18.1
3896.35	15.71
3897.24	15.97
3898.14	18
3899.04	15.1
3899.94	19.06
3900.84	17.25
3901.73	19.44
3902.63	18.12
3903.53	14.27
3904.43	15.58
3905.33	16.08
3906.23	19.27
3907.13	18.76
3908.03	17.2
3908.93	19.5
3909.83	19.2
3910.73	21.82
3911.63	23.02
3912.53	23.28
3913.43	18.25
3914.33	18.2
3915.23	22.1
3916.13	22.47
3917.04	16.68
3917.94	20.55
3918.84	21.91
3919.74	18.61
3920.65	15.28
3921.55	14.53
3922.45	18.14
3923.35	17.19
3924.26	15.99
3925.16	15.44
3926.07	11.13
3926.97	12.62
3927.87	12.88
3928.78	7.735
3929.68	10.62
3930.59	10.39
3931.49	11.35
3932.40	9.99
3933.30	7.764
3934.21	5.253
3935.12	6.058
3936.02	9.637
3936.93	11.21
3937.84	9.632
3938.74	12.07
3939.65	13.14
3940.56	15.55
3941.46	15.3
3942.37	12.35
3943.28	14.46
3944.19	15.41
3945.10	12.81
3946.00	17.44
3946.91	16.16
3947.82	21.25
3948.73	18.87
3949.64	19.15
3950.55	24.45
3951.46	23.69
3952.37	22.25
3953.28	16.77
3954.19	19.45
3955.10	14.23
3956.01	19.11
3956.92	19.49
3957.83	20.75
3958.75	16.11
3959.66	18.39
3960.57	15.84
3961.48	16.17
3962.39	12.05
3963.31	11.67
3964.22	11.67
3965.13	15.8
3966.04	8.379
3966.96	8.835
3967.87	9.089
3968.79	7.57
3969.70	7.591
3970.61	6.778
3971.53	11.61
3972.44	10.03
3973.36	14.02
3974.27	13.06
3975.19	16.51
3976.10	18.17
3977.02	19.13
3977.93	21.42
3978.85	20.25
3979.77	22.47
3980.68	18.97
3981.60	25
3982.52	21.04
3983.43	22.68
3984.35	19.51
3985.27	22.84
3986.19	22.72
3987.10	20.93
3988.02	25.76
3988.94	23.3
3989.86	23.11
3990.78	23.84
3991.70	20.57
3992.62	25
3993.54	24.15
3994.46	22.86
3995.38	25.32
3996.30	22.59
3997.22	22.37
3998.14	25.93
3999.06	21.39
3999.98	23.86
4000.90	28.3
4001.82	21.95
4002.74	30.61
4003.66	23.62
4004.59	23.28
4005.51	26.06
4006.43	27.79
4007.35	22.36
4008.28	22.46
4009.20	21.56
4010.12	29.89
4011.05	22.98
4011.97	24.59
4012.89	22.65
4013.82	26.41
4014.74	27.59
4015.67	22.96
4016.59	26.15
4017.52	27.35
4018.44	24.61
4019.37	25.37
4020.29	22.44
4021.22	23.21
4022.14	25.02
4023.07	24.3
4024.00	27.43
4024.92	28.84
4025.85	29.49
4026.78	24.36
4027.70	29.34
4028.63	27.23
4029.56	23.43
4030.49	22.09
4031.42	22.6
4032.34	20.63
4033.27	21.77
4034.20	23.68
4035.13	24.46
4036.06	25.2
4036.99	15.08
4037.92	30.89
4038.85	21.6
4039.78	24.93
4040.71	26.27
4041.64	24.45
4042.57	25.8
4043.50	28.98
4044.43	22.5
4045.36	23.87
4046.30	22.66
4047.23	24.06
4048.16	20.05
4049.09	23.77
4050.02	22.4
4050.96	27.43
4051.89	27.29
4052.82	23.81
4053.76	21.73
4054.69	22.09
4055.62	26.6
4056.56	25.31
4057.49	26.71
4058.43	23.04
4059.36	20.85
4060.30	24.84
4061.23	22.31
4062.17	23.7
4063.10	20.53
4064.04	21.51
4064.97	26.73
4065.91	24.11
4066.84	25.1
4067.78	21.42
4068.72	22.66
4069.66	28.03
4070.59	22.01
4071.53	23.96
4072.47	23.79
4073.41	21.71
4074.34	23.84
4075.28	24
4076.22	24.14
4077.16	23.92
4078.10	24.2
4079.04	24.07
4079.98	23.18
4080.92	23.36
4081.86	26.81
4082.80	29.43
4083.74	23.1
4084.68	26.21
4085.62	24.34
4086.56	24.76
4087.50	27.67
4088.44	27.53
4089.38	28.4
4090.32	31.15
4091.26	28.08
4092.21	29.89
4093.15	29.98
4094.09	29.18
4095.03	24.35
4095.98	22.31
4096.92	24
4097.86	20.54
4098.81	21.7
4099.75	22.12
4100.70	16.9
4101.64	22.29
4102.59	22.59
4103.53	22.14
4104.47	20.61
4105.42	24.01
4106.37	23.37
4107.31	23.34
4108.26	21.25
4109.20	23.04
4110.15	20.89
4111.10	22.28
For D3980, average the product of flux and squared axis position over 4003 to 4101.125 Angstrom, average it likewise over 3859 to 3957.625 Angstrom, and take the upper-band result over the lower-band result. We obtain 1.7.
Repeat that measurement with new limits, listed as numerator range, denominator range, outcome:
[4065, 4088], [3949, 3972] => 1.72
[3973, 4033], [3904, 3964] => 1.52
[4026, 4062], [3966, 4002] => 1.28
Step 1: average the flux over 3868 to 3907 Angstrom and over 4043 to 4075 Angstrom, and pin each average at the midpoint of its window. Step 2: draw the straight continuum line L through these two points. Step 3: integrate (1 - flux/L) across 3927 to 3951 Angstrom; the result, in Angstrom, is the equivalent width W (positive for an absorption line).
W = 6.6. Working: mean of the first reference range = 15.5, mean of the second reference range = 23.8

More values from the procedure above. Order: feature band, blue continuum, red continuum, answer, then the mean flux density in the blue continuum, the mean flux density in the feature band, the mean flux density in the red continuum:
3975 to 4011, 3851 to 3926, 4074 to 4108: -4.7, 16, 23.1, 24.6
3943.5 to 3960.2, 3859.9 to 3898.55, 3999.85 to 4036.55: 1.3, 14.8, 18.6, 25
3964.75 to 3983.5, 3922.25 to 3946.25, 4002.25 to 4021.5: 3.9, 12.2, 15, 25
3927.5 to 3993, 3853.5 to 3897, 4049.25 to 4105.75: 10.0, 14.5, 15.9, 24.3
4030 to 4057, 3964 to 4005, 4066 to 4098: -1.0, 19.5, 23.9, 25.3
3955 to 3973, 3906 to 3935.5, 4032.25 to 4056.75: 5.4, 15.8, 13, 24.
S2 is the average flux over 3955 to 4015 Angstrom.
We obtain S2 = 19.9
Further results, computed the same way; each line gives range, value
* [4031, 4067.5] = 23.8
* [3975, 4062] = 23.9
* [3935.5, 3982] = 15.5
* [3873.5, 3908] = 15.6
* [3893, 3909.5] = 17.6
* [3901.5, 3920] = 19.3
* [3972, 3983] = 18.4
